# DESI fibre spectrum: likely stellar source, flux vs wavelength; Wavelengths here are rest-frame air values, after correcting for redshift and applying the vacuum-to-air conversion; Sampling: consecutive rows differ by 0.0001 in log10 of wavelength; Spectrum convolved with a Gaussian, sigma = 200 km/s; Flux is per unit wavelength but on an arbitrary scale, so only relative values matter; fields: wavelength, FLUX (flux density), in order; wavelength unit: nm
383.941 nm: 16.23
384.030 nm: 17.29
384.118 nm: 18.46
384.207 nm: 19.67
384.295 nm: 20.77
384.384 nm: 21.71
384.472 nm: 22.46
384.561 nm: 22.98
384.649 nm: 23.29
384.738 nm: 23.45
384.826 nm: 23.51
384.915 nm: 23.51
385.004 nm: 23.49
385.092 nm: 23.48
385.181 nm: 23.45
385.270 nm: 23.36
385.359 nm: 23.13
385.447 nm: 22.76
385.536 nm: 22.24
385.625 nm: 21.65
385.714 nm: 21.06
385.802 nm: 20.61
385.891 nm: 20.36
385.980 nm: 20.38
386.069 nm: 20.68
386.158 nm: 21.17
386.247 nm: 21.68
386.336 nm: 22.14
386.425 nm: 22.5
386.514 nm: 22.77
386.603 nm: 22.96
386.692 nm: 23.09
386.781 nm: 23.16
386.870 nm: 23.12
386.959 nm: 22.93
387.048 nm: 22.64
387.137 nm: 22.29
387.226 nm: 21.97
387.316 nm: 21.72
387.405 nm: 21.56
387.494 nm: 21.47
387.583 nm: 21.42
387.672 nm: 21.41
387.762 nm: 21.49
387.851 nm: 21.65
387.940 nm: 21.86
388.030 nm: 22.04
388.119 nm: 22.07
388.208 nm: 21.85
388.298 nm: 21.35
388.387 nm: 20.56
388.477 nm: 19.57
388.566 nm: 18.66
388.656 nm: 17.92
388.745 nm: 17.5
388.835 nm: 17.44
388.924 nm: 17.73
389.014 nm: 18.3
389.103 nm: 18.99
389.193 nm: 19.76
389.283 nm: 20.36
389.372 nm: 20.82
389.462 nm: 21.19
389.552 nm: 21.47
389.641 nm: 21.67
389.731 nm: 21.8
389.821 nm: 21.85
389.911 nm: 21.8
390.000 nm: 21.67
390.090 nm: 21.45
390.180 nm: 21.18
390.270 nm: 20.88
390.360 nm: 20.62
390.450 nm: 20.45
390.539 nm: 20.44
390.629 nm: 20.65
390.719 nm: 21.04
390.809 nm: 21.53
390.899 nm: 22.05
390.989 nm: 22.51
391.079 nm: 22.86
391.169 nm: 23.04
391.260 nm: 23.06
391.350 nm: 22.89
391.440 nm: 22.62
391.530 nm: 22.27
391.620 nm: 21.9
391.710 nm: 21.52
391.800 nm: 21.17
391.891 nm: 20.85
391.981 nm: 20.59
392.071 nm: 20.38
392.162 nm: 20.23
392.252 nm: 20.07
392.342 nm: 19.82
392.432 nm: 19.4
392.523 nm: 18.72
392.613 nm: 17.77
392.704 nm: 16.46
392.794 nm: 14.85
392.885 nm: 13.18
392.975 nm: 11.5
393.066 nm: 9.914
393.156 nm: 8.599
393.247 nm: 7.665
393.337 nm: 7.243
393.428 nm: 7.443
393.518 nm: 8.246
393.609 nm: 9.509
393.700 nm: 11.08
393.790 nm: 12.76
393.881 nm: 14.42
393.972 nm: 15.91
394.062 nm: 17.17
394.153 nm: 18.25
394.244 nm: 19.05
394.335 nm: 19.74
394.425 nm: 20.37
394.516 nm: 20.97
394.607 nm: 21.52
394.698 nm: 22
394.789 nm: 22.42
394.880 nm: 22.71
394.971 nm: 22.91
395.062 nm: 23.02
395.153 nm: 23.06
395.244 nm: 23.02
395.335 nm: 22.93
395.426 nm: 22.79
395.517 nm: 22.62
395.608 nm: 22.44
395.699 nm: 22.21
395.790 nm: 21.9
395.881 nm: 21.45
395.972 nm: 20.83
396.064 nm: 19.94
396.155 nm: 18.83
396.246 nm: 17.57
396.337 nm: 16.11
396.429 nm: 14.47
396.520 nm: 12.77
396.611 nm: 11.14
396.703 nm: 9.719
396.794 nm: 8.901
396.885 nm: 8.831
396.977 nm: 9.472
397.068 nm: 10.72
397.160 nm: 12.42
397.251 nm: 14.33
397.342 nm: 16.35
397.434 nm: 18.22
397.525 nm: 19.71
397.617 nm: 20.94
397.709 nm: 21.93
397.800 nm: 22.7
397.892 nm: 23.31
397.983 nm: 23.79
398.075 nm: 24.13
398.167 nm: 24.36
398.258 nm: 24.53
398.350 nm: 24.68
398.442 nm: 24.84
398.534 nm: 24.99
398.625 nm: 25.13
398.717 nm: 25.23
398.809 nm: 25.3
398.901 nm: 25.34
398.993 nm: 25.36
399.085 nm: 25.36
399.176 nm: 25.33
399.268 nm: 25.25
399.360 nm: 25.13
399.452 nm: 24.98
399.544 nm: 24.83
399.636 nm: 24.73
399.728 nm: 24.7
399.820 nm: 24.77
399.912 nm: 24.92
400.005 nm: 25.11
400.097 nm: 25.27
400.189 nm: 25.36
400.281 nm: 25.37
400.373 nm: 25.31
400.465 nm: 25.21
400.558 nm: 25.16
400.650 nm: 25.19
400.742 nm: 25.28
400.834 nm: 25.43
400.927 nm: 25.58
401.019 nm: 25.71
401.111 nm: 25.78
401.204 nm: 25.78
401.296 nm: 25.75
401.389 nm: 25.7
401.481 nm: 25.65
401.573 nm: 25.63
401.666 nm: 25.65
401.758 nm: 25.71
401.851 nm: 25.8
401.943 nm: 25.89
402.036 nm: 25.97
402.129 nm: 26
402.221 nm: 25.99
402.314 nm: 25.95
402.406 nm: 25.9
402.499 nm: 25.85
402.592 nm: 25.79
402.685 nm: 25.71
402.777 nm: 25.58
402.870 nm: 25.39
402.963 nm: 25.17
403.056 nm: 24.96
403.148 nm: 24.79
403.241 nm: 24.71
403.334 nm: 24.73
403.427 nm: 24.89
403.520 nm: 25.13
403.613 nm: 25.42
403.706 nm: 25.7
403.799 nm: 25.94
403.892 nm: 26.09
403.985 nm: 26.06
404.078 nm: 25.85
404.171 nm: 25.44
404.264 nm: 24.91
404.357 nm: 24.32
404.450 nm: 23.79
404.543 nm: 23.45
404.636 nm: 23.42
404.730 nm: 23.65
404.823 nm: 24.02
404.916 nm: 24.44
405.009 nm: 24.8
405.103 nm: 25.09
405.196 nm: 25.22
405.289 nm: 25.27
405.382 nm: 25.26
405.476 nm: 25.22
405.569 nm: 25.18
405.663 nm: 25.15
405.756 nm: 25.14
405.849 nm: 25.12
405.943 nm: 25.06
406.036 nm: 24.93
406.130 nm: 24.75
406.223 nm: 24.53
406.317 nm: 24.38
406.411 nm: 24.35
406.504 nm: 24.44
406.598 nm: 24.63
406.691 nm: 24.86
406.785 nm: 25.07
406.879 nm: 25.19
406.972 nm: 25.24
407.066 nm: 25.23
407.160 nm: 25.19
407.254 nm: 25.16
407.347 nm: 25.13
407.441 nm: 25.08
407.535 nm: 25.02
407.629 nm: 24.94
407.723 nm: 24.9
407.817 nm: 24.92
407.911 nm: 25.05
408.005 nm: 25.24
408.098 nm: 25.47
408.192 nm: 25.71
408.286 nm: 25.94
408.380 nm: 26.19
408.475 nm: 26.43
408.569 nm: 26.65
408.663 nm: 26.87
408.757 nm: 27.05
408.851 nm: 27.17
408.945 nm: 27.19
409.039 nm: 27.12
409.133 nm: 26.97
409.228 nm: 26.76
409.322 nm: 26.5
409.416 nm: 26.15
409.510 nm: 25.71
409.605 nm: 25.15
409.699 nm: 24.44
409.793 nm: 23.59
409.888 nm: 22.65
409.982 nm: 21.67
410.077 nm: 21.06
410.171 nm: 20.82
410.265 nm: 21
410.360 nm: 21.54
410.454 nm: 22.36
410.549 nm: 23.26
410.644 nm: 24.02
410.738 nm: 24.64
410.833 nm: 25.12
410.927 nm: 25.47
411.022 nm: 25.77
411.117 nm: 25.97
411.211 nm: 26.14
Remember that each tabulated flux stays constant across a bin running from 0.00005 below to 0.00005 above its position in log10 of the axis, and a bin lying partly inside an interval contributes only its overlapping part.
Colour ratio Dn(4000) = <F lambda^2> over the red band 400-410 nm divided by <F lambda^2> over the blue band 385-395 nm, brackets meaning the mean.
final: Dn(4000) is 1.4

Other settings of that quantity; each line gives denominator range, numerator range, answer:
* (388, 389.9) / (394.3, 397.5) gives 0.94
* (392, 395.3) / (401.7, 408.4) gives 1.59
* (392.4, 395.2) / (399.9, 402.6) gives 1.65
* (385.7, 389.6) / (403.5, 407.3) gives 1.30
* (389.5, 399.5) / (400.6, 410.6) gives 1.36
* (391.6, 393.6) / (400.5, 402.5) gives 1.72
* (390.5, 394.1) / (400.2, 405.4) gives 1.54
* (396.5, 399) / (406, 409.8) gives 1.39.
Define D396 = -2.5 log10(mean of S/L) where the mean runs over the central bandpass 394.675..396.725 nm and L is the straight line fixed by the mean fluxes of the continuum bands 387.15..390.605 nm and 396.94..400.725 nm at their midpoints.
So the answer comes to 0.118 mag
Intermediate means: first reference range 20.7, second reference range 23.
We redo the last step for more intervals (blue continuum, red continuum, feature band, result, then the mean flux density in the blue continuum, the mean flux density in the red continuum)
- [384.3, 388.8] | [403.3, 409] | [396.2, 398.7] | 0.30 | 21.9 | 25.2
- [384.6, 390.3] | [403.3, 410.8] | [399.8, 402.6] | -0.07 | 21.5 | 24.9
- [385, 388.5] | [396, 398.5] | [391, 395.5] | 0.06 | 22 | 17.6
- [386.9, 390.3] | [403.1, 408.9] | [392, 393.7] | 0.49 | 20.9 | 25.1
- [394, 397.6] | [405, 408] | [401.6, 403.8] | -0.13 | 18.3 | 25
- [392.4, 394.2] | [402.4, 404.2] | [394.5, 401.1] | -0.17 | 13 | 25.4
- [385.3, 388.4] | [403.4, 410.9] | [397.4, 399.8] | -0.02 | 21.9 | 24.9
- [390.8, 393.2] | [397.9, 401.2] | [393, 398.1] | 0.27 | 19.2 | 25.1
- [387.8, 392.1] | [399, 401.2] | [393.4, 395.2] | 0.27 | 21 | 25.2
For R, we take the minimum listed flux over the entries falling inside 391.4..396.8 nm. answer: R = 7.243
